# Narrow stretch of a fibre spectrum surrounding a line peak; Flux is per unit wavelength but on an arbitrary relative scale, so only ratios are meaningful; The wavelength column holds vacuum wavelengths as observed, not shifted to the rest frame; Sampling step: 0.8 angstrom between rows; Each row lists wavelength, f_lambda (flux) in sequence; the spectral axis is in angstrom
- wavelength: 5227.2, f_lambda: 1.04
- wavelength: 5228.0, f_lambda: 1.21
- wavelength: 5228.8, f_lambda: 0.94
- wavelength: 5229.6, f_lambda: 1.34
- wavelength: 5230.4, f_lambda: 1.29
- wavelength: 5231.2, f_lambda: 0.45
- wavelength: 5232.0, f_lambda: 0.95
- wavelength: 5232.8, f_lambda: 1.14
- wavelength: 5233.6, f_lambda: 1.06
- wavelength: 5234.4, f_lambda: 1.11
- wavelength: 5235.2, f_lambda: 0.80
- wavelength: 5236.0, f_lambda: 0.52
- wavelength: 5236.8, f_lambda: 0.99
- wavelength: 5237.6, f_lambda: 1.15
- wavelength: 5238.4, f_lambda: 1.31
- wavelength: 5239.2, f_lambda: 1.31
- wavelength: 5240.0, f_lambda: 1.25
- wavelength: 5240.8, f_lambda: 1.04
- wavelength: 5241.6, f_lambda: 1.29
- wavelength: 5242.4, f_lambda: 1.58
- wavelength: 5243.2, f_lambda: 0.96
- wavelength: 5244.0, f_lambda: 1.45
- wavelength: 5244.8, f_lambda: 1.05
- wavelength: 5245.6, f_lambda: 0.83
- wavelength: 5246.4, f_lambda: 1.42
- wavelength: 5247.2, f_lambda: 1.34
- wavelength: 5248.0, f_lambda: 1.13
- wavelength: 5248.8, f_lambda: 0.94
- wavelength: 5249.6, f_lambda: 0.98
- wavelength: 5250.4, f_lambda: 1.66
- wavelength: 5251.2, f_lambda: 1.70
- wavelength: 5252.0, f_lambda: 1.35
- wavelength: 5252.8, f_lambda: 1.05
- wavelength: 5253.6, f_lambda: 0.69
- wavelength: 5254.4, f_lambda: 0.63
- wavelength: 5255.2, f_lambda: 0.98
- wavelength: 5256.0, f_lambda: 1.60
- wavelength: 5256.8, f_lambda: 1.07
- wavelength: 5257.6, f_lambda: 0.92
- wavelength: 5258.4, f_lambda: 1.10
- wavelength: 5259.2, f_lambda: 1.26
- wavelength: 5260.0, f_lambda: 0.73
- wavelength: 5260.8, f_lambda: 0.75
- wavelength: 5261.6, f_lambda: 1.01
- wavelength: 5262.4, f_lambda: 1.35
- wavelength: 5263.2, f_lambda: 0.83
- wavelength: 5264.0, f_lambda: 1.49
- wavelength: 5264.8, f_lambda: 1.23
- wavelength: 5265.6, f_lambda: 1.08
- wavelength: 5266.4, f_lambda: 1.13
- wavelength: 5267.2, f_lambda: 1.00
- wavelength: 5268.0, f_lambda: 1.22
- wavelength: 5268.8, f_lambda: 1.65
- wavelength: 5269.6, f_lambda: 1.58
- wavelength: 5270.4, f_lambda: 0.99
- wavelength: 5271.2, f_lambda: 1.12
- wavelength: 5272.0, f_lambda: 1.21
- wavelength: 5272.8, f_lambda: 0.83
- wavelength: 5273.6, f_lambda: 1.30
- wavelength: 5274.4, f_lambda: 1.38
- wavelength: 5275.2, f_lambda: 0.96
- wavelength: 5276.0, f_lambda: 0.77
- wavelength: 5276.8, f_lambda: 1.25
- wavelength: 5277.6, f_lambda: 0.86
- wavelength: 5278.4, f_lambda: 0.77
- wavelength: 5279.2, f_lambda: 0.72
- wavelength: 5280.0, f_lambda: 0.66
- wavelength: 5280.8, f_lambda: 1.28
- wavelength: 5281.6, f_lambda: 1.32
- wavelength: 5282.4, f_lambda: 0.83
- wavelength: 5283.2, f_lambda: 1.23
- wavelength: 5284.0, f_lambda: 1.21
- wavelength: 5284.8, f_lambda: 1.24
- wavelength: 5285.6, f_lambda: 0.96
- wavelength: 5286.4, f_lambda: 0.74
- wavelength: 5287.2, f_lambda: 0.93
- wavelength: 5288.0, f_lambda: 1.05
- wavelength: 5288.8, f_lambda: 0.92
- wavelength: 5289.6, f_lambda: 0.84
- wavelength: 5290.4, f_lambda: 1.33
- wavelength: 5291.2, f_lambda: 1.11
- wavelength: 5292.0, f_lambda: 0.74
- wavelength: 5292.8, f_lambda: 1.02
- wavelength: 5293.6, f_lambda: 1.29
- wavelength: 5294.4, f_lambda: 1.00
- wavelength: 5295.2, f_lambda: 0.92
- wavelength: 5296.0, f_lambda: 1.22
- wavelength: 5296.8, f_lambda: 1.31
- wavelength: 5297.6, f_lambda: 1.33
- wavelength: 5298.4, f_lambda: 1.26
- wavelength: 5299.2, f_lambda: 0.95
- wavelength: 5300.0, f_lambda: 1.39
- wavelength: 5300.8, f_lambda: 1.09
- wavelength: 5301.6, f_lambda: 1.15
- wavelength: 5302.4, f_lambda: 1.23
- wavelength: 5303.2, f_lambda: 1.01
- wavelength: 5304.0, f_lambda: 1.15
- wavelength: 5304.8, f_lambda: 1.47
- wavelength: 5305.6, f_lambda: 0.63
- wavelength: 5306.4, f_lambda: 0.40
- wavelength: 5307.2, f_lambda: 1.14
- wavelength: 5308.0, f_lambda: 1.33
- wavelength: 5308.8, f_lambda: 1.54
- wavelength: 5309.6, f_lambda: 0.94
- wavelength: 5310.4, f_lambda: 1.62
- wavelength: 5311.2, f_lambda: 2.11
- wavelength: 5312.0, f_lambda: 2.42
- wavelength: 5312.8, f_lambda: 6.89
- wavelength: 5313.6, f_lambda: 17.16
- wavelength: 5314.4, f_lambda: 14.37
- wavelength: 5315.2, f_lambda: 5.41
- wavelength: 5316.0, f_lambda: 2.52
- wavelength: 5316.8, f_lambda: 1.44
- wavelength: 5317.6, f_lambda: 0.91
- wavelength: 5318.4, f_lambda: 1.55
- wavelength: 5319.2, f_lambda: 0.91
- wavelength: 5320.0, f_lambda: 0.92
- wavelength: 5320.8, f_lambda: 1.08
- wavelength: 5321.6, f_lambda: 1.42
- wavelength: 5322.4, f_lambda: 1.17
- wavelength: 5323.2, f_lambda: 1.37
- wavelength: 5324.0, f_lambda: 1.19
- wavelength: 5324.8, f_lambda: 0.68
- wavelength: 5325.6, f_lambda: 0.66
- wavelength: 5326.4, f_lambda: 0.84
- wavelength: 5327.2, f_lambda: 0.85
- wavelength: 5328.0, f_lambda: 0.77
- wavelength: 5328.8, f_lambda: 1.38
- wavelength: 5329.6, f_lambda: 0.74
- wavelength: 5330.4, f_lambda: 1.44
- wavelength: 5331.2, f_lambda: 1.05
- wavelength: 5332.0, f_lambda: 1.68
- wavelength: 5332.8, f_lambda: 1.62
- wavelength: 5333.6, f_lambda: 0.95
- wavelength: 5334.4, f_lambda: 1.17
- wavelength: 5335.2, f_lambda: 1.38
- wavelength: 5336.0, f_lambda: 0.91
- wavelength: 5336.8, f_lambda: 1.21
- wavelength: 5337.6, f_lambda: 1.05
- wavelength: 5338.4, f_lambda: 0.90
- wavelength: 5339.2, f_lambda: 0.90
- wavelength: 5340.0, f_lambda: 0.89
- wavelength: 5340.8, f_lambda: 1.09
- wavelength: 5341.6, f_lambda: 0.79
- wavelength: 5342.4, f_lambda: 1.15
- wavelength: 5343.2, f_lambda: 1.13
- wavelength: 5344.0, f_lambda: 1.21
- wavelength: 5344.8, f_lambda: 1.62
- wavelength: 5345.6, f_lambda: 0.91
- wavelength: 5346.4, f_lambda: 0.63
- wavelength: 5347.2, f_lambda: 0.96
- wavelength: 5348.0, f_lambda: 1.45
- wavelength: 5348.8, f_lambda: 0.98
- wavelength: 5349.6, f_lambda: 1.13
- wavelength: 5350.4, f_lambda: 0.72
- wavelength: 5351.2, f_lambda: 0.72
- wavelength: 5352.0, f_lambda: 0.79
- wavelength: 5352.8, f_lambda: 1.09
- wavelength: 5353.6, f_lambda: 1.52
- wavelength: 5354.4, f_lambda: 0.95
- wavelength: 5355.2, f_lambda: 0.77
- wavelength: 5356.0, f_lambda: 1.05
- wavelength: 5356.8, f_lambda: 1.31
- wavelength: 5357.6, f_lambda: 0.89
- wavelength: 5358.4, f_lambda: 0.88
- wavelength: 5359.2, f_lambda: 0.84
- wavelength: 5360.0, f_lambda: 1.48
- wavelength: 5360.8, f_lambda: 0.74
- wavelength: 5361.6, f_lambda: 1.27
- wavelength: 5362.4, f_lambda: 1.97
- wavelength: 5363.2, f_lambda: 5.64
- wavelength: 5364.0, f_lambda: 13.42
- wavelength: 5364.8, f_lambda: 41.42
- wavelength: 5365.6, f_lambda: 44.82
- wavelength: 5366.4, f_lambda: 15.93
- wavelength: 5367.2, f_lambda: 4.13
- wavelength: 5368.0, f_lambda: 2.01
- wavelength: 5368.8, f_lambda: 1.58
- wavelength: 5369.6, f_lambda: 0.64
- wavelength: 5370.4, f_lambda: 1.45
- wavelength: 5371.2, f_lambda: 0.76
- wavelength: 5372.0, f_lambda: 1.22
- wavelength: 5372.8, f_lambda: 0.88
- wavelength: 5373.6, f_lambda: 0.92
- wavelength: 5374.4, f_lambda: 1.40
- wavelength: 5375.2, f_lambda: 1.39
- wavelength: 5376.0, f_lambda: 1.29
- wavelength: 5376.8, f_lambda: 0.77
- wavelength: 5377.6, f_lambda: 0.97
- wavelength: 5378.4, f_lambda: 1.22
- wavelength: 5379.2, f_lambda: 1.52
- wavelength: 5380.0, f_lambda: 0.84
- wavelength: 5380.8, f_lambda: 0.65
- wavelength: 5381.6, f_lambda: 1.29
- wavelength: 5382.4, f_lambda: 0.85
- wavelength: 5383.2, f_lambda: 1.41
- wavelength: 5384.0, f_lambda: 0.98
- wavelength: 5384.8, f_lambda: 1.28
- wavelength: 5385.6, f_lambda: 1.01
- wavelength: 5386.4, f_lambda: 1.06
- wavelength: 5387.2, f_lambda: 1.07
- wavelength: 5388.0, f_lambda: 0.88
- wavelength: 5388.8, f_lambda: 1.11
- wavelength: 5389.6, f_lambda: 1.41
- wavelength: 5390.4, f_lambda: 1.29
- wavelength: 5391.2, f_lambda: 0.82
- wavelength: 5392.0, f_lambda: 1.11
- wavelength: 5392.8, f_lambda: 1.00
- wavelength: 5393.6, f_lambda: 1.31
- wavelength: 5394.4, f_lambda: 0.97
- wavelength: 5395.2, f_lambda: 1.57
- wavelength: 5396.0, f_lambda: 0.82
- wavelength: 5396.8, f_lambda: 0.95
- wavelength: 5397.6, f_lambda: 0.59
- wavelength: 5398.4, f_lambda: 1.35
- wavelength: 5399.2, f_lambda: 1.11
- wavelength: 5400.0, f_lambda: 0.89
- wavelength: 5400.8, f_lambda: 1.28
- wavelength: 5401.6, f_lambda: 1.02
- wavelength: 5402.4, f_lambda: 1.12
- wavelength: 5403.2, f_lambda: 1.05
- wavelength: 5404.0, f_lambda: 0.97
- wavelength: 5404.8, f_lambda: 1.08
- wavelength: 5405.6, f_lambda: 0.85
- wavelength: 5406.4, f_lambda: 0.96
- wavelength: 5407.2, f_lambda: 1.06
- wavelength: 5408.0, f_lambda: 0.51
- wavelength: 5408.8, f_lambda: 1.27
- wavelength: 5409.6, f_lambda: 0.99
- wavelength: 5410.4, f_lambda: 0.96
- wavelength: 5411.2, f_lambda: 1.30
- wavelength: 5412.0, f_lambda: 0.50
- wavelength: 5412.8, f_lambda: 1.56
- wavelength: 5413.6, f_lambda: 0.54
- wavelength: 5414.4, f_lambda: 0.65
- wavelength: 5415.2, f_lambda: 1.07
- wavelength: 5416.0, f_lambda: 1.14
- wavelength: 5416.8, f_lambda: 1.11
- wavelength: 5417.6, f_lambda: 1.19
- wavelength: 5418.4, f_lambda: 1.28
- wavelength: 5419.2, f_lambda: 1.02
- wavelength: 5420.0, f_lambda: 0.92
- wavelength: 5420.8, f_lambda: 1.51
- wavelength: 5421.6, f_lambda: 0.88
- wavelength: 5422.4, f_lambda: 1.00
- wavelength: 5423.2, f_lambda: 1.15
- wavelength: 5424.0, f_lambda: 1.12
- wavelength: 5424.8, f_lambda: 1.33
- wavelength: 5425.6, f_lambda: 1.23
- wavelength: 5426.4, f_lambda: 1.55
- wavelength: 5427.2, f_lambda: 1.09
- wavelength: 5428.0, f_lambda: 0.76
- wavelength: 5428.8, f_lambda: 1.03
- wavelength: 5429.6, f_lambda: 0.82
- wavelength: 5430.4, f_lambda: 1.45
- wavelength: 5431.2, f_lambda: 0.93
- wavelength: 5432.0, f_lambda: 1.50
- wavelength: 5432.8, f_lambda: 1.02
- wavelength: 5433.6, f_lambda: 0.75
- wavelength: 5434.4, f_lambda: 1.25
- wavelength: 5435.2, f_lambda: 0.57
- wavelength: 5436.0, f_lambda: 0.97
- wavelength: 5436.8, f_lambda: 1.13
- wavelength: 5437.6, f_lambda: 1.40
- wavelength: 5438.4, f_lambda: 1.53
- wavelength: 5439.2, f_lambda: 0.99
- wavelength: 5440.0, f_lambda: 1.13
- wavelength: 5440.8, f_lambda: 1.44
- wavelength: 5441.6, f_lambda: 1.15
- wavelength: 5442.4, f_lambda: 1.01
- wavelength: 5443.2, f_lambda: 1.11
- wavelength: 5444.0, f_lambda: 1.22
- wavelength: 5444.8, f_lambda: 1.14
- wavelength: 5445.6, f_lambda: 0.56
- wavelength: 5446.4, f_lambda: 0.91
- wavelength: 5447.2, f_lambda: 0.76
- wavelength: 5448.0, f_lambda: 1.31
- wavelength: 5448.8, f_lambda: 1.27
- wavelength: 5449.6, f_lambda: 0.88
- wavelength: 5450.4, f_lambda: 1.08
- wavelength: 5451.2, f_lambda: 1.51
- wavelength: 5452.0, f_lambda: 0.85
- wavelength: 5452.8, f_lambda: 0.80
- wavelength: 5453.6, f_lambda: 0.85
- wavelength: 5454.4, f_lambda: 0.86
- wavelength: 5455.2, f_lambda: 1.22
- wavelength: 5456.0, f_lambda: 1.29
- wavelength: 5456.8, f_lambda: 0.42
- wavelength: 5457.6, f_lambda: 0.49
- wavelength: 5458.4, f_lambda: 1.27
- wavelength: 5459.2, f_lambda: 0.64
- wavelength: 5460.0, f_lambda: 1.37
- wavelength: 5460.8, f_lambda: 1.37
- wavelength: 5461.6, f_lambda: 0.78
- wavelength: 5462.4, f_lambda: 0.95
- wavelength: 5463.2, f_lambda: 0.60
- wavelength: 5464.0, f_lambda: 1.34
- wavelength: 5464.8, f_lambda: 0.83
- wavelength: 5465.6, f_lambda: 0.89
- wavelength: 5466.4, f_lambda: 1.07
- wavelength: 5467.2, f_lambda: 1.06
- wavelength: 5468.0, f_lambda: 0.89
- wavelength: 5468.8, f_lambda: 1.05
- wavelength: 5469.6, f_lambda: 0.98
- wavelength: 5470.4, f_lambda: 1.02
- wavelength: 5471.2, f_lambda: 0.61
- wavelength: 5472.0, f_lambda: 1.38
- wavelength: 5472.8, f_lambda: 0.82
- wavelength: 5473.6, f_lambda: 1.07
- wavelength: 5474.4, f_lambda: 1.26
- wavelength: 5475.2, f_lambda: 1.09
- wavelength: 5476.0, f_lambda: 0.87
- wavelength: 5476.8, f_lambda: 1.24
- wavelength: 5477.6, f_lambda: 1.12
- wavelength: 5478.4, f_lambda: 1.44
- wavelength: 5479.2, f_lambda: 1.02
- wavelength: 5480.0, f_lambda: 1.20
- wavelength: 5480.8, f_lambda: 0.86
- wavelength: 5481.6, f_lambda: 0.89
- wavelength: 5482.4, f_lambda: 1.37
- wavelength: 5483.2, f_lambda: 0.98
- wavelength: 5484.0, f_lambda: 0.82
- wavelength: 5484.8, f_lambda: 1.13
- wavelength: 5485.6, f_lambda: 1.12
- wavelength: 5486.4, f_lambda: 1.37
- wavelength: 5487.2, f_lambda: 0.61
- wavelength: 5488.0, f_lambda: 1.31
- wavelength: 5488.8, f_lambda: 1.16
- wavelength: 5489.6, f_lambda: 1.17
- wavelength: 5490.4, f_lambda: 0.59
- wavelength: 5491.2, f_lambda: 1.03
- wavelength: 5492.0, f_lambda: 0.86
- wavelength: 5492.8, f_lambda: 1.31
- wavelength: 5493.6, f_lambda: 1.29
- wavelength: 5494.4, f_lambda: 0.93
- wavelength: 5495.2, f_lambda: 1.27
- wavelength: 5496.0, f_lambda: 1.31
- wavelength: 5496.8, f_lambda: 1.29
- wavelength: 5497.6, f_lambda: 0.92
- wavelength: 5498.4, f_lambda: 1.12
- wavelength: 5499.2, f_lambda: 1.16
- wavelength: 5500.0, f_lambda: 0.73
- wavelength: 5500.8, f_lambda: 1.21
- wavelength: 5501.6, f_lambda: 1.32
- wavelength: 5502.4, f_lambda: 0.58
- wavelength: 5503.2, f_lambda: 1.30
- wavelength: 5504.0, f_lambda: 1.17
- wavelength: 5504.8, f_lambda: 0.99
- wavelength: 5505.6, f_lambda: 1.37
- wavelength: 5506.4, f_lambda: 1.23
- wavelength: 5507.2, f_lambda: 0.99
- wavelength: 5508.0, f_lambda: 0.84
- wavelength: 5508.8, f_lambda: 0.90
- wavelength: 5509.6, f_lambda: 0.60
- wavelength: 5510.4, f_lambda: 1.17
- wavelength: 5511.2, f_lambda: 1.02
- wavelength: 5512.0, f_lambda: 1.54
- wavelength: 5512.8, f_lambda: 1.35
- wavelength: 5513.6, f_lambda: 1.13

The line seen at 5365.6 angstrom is [O III] 5007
